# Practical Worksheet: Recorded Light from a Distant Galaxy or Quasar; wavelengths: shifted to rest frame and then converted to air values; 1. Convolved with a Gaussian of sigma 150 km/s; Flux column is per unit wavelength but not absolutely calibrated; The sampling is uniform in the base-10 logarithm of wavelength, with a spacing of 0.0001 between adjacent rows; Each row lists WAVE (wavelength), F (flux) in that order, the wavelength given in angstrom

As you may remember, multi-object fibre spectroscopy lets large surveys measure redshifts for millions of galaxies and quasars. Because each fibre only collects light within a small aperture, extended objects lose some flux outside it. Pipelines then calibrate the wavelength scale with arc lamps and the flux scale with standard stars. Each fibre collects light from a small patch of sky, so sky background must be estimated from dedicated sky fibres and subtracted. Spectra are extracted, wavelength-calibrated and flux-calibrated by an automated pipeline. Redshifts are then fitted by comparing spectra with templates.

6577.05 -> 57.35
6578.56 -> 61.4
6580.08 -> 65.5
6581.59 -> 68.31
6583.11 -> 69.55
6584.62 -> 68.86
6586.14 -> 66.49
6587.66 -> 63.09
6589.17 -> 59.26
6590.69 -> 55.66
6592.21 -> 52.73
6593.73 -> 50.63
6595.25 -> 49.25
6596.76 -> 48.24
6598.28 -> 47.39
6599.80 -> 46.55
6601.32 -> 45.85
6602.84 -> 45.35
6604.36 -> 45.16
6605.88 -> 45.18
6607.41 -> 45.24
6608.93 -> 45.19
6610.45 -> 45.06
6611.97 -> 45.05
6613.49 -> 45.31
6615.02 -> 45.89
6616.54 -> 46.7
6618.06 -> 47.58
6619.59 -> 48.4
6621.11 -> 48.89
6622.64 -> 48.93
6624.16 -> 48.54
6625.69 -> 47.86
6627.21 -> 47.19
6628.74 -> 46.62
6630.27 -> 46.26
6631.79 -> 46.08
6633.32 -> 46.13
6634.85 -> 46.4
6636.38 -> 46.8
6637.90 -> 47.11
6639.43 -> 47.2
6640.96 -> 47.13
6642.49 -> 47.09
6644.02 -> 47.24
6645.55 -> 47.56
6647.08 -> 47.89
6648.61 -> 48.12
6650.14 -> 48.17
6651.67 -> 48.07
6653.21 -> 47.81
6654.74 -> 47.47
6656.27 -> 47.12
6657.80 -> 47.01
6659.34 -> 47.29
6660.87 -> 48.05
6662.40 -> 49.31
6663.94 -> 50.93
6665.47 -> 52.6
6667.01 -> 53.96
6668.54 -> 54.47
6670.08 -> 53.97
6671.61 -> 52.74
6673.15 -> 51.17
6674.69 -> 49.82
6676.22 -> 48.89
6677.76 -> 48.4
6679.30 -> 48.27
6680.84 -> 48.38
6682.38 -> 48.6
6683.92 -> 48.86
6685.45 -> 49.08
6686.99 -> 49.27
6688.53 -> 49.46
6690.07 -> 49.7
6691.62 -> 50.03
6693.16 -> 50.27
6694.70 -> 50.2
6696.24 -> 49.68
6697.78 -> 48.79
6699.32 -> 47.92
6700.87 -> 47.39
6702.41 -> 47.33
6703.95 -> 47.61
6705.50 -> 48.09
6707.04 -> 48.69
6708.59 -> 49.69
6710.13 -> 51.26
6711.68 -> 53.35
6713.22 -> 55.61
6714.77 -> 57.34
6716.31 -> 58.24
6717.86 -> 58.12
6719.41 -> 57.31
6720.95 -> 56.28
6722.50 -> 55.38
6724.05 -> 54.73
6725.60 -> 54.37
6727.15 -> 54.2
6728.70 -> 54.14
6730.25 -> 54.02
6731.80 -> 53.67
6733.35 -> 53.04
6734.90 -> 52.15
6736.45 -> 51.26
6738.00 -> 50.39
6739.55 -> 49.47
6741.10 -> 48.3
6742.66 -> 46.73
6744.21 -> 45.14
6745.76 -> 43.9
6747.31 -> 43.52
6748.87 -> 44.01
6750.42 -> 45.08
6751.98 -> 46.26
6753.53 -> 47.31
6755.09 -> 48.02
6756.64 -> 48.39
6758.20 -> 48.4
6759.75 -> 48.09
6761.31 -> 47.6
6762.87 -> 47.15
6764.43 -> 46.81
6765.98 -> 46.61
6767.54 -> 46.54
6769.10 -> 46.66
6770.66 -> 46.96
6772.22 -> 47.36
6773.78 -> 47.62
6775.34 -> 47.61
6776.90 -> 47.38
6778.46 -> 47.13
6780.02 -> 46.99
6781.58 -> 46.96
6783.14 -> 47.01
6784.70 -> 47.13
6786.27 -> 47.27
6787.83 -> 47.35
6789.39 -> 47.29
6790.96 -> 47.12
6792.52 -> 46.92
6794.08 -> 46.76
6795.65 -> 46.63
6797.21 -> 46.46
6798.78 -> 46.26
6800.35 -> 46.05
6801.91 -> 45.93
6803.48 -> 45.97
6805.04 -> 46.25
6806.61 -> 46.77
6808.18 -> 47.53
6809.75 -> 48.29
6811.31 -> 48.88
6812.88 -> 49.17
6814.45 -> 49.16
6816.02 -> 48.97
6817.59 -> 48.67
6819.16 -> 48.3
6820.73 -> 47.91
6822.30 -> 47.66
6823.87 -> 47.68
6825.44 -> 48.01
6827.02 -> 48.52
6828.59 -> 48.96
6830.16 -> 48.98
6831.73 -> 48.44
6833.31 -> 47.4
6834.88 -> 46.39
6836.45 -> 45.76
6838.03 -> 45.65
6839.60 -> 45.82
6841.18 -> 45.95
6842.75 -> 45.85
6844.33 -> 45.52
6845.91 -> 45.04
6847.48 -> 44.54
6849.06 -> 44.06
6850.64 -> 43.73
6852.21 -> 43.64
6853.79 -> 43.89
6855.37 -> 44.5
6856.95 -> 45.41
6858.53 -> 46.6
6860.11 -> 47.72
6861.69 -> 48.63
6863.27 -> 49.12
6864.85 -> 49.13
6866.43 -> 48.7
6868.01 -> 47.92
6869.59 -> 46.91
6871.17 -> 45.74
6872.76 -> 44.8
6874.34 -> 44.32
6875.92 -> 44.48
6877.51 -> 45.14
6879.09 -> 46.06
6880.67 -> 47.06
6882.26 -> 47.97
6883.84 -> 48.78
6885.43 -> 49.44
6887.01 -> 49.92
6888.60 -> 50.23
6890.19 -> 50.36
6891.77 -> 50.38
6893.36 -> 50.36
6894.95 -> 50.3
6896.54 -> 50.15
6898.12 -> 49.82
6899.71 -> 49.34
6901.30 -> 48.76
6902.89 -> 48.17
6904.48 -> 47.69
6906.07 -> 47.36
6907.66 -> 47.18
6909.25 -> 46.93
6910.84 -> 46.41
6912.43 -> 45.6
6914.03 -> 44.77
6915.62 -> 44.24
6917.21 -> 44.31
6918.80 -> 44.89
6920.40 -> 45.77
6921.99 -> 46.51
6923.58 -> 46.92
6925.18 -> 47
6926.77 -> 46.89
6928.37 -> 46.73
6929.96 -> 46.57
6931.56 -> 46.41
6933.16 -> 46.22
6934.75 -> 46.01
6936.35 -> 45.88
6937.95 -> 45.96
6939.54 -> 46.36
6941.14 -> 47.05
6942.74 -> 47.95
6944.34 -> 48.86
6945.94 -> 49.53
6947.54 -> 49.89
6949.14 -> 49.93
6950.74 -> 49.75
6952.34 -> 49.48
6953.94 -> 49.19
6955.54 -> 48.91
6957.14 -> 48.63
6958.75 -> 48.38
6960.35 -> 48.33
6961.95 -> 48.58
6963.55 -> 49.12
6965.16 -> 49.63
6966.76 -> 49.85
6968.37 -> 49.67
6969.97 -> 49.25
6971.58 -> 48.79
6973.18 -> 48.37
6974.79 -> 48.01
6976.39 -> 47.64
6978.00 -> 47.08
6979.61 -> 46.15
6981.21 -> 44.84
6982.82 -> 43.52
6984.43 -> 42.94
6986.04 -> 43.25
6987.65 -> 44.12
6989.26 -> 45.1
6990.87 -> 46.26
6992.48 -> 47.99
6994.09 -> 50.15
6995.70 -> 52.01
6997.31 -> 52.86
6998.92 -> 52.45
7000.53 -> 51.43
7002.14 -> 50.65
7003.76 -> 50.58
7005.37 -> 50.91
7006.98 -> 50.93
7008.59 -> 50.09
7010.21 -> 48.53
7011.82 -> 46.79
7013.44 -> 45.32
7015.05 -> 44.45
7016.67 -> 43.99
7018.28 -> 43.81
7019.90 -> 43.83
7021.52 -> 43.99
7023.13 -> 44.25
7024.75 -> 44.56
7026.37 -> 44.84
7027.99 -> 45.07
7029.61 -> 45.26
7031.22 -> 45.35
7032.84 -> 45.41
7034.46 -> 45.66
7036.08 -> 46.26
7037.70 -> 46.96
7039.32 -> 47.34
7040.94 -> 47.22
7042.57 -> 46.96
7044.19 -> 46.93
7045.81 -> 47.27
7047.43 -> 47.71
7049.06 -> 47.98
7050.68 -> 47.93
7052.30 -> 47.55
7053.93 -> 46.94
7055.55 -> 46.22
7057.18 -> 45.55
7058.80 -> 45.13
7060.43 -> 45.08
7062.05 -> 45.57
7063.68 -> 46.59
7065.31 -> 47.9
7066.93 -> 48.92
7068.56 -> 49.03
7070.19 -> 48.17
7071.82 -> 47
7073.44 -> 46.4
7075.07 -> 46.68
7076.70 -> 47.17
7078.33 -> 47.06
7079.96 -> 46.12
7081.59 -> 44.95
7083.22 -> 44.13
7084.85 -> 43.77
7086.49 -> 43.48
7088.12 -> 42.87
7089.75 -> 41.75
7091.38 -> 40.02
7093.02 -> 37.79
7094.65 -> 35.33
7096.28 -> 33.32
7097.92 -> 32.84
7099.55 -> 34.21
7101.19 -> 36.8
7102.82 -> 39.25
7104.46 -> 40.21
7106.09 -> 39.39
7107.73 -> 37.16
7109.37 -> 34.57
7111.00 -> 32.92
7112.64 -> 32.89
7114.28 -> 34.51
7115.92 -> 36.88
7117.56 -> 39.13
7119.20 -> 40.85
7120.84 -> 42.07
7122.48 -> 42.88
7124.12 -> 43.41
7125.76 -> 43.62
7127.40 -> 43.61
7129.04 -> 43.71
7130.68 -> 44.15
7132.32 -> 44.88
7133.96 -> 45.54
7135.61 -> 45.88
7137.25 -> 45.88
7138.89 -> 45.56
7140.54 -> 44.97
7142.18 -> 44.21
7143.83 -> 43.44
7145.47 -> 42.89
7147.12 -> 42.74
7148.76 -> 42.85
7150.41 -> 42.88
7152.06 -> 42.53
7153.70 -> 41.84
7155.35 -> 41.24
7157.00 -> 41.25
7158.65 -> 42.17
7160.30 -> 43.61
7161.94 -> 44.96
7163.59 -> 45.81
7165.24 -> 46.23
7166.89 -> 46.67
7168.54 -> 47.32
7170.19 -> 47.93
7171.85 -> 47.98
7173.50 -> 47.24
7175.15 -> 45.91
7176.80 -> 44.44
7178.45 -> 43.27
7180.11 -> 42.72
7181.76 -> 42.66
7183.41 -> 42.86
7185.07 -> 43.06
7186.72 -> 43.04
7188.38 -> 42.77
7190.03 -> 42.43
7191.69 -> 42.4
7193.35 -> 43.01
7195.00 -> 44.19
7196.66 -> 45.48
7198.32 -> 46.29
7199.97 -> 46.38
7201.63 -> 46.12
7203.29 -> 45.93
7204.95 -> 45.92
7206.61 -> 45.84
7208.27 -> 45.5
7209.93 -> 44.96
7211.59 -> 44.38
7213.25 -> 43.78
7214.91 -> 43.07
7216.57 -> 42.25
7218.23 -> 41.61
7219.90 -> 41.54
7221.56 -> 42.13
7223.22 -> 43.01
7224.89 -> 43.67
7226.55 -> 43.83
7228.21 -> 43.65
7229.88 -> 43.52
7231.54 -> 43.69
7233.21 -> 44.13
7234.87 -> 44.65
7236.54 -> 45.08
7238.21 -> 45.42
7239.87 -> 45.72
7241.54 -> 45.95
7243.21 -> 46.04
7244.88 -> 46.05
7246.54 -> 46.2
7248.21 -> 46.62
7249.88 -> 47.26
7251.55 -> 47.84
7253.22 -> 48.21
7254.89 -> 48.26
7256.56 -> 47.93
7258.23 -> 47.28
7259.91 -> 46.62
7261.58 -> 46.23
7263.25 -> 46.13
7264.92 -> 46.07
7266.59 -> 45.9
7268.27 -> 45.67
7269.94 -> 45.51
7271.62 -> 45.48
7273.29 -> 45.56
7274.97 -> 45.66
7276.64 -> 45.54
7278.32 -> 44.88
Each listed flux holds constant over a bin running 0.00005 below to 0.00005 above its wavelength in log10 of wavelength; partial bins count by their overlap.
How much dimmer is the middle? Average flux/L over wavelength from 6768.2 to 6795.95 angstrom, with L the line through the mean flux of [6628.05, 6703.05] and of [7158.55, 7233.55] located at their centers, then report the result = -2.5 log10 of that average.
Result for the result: 0.02 mag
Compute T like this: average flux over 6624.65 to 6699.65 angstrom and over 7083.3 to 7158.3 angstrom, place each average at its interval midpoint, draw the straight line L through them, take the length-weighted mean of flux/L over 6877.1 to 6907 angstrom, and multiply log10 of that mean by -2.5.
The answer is -0.10 mag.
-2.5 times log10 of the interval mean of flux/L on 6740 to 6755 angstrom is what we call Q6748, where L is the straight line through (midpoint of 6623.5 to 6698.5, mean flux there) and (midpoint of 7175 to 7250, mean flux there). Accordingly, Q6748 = 0.053 mag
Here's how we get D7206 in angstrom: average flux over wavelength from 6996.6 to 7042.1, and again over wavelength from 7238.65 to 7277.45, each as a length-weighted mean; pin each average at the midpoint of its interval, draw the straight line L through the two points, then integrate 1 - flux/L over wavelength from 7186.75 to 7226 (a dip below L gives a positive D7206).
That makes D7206 2.2 angstrom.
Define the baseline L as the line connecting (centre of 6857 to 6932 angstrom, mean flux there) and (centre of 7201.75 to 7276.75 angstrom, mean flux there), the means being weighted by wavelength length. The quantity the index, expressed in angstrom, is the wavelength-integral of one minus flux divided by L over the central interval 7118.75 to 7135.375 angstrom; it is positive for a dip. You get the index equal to 0.8 angstrom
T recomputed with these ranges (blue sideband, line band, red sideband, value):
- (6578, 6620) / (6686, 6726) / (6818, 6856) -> -0.04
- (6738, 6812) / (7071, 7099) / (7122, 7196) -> 0.06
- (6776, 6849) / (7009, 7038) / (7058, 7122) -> -0.06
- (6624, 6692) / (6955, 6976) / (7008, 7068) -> -0.05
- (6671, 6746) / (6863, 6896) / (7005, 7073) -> 0.02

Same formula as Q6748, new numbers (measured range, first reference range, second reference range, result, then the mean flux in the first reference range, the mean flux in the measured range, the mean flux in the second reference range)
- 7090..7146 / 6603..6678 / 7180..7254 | 0.13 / 48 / 40.2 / 44.5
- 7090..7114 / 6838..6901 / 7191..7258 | 0.25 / 47.1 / 36.3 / 45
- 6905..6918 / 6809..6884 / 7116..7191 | 0.01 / 46.9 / 45.9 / 43.8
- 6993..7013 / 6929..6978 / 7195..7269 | -0.06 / 48.3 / 50.5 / 45.3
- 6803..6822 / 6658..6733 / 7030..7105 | 0.03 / 51.4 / 48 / 44.4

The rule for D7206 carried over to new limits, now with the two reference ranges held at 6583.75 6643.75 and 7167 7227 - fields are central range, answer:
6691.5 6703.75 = -0.1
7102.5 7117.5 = 2.9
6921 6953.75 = -0.8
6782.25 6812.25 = 0.4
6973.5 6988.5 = 0.2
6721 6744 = -2.0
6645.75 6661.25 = 0.3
